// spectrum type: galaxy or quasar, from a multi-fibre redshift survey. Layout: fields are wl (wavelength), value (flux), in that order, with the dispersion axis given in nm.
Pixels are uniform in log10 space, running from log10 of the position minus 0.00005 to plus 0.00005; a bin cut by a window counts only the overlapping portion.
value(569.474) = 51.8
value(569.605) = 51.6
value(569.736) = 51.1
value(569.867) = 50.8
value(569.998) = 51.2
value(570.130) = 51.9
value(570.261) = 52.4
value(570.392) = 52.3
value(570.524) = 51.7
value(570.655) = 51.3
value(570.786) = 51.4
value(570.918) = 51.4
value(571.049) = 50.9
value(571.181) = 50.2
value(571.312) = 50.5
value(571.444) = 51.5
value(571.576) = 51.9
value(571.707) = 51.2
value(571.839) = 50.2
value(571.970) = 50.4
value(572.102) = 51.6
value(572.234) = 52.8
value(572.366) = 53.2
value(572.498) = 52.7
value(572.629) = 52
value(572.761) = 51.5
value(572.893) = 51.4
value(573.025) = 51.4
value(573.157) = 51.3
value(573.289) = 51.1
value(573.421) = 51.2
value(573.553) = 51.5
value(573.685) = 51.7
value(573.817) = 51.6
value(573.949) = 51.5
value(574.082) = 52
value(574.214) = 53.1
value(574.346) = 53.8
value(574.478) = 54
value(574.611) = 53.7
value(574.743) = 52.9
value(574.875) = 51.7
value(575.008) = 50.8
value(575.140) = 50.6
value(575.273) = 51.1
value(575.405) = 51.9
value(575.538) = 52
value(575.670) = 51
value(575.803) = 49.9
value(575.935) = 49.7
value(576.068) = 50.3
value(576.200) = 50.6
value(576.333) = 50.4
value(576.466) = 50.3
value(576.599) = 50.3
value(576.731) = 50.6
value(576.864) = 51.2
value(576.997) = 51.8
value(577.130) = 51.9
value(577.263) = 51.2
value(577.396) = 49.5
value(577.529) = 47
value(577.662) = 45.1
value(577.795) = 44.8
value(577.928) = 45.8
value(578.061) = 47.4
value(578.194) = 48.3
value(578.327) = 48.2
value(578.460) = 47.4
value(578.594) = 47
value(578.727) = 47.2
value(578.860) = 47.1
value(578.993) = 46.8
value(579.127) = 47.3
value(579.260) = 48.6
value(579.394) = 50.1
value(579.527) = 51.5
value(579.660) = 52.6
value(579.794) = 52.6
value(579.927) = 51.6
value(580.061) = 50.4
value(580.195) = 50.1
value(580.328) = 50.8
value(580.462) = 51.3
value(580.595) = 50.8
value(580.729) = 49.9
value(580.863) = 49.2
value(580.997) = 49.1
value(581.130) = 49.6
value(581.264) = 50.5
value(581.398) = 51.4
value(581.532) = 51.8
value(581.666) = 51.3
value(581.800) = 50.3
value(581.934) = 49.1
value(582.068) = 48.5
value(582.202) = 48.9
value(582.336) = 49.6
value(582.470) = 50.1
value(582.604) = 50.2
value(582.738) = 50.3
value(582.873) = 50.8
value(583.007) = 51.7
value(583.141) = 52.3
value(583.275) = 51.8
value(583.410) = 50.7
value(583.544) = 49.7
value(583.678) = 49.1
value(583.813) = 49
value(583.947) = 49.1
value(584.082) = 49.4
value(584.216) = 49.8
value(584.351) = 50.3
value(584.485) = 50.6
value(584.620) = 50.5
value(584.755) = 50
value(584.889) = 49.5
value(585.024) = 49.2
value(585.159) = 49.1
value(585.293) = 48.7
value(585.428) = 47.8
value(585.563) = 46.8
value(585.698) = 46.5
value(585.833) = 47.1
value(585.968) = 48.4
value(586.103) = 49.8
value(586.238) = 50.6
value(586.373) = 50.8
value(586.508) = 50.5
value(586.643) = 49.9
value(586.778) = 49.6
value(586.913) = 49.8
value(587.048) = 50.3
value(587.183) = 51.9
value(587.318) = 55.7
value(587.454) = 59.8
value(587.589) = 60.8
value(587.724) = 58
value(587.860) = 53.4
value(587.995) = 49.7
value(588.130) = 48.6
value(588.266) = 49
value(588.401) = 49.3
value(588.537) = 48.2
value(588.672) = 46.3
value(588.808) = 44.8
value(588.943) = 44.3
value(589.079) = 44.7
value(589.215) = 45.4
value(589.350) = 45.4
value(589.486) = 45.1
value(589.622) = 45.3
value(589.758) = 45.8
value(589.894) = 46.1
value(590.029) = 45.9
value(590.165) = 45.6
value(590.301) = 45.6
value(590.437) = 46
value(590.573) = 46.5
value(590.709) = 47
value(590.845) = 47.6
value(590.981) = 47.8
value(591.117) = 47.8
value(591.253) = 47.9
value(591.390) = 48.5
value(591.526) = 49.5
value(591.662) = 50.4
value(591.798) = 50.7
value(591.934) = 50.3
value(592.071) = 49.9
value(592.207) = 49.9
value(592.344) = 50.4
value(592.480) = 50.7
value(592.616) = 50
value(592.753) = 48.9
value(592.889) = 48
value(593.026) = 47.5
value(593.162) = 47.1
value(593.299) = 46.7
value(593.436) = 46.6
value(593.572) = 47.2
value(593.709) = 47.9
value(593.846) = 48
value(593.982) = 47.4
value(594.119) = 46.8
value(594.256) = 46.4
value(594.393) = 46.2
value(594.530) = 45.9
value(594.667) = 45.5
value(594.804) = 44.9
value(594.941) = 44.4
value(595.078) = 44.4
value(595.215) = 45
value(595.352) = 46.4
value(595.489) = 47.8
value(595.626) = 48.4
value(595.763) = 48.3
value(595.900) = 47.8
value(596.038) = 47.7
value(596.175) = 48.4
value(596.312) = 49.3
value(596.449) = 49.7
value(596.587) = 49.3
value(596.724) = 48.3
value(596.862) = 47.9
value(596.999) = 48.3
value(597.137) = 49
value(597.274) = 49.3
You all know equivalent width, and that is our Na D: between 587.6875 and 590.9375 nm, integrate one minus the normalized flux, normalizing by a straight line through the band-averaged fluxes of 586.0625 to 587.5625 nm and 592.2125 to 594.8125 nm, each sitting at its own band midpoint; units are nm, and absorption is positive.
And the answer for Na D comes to 0.21 nm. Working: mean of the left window 52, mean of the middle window 47.1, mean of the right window 47.6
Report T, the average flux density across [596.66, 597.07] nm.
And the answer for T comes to 48.1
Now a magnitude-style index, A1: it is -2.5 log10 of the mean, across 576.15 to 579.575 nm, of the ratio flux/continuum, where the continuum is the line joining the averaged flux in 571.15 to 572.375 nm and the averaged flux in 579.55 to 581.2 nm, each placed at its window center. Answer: 0.05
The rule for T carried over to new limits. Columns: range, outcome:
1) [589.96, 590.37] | 45.8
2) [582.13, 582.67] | 49.7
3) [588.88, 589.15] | 44.4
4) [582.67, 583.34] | 51.4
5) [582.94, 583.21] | 52.1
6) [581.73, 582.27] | 49.2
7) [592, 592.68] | 50.2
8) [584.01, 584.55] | 50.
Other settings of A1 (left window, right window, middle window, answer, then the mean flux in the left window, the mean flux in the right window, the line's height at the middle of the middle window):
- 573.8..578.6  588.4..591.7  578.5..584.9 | -0.03 mag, 50.3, 46.6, 48.8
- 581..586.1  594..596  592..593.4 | -0.04 mag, 49.7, 46.3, 47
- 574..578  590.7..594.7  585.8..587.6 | -0.05 mag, 50.6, 48.2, 49.1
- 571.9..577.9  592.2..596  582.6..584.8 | -0.02 mag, 51.1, 47.3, 49.3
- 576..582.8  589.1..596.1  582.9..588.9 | -0.04 mag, 49.6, 47.3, 48.4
